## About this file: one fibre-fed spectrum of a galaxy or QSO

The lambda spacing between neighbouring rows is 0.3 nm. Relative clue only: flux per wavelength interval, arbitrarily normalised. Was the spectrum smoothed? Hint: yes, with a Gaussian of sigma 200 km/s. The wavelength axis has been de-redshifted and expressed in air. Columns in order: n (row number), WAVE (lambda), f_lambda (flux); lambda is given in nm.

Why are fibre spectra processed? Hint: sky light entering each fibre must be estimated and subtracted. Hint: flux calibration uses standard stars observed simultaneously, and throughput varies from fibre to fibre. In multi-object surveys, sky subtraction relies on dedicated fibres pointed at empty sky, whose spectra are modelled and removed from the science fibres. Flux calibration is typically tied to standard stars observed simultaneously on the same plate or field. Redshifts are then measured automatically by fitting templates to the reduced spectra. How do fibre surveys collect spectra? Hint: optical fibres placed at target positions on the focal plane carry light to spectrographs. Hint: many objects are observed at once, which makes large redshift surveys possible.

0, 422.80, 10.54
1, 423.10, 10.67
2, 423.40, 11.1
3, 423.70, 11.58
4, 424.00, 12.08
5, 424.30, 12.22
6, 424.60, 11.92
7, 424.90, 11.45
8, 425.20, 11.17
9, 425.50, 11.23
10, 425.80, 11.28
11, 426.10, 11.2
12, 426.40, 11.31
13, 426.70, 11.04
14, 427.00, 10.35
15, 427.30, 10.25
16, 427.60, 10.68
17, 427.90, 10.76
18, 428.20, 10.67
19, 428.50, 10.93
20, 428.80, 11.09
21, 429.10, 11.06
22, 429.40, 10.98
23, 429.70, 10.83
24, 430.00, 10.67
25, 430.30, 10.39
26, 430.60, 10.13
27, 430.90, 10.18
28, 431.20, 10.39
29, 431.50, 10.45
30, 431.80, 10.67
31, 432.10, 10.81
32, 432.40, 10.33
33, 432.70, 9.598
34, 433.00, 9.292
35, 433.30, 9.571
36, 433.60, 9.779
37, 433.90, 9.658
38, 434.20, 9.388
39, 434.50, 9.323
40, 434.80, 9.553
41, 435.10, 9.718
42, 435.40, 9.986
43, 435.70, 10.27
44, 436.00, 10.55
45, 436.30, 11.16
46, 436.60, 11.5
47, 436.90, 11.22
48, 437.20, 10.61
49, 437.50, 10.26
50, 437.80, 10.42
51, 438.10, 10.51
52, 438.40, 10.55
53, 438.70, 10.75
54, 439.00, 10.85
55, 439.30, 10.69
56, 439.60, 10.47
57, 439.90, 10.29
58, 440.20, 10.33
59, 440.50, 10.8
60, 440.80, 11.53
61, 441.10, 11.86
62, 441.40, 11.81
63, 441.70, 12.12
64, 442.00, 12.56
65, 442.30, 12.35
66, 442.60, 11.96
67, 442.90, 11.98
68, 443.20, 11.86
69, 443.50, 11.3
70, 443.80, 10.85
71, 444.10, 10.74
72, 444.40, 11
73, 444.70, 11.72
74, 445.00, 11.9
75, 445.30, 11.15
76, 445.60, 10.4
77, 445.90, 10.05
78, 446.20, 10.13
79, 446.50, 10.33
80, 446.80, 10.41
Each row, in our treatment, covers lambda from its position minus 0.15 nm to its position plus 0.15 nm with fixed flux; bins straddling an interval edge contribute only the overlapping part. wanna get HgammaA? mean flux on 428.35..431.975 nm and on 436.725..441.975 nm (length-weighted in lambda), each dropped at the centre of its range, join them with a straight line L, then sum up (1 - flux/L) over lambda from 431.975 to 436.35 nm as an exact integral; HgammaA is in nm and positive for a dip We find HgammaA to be 0.35 nm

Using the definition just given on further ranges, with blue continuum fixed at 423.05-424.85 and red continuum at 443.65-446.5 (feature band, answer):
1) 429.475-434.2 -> 0.49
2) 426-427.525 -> 0.10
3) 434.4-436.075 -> 0.20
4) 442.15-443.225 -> -0.11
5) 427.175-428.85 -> 0.11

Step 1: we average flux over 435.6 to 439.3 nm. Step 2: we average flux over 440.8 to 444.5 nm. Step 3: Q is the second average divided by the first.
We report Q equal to 1.1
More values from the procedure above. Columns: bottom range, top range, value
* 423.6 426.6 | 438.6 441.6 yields 0.95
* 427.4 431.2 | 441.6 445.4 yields 1.09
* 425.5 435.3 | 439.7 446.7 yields 1.08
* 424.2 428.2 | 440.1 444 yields 1.05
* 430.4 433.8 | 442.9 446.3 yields 1.09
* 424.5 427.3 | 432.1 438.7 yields 0.91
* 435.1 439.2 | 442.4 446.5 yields 1.05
